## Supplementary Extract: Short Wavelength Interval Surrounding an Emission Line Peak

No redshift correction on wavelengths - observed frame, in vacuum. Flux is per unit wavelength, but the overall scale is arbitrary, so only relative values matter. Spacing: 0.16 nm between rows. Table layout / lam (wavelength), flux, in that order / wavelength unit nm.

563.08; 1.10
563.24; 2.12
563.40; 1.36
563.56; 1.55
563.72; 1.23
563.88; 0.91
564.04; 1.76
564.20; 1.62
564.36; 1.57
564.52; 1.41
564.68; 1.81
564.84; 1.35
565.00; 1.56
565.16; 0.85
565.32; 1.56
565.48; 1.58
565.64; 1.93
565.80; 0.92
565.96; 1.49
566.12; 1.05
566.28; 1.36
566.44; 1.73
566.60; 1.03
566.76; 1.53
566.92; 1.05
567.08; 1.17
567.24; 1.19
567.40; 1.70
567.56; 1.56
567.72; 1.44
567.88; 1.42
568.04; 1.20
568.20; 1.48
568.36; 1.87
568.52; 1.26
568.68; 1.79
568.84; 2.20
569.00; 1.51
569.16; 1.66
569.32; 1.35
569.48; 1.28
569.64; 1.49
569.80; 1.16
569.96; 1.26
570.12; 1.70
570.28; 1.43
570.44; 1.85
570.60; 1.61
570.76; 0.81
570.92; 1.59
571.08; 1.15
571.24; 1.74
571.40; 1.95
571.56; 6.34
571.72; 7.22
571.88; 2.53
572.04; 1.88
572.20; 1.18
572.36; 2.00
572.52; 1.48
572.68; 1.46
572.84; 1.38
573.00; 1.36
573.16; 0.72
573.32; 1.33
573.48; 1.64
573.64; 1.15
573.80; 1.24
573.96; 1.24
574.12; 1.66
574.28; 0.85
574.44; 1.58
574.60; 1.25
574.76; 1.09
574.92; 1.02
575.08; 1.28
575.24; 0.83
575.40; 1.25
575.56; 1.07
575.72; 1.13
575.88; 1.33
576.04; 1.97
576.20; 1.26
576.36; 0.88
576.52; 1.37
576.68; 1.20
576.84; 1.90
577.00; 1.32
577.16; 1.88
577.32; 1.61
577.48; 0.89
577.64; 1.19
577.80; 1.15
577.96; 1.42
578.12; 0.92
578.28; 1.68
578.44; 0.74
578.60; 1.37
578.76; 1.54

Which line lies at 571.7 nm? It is H-beta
